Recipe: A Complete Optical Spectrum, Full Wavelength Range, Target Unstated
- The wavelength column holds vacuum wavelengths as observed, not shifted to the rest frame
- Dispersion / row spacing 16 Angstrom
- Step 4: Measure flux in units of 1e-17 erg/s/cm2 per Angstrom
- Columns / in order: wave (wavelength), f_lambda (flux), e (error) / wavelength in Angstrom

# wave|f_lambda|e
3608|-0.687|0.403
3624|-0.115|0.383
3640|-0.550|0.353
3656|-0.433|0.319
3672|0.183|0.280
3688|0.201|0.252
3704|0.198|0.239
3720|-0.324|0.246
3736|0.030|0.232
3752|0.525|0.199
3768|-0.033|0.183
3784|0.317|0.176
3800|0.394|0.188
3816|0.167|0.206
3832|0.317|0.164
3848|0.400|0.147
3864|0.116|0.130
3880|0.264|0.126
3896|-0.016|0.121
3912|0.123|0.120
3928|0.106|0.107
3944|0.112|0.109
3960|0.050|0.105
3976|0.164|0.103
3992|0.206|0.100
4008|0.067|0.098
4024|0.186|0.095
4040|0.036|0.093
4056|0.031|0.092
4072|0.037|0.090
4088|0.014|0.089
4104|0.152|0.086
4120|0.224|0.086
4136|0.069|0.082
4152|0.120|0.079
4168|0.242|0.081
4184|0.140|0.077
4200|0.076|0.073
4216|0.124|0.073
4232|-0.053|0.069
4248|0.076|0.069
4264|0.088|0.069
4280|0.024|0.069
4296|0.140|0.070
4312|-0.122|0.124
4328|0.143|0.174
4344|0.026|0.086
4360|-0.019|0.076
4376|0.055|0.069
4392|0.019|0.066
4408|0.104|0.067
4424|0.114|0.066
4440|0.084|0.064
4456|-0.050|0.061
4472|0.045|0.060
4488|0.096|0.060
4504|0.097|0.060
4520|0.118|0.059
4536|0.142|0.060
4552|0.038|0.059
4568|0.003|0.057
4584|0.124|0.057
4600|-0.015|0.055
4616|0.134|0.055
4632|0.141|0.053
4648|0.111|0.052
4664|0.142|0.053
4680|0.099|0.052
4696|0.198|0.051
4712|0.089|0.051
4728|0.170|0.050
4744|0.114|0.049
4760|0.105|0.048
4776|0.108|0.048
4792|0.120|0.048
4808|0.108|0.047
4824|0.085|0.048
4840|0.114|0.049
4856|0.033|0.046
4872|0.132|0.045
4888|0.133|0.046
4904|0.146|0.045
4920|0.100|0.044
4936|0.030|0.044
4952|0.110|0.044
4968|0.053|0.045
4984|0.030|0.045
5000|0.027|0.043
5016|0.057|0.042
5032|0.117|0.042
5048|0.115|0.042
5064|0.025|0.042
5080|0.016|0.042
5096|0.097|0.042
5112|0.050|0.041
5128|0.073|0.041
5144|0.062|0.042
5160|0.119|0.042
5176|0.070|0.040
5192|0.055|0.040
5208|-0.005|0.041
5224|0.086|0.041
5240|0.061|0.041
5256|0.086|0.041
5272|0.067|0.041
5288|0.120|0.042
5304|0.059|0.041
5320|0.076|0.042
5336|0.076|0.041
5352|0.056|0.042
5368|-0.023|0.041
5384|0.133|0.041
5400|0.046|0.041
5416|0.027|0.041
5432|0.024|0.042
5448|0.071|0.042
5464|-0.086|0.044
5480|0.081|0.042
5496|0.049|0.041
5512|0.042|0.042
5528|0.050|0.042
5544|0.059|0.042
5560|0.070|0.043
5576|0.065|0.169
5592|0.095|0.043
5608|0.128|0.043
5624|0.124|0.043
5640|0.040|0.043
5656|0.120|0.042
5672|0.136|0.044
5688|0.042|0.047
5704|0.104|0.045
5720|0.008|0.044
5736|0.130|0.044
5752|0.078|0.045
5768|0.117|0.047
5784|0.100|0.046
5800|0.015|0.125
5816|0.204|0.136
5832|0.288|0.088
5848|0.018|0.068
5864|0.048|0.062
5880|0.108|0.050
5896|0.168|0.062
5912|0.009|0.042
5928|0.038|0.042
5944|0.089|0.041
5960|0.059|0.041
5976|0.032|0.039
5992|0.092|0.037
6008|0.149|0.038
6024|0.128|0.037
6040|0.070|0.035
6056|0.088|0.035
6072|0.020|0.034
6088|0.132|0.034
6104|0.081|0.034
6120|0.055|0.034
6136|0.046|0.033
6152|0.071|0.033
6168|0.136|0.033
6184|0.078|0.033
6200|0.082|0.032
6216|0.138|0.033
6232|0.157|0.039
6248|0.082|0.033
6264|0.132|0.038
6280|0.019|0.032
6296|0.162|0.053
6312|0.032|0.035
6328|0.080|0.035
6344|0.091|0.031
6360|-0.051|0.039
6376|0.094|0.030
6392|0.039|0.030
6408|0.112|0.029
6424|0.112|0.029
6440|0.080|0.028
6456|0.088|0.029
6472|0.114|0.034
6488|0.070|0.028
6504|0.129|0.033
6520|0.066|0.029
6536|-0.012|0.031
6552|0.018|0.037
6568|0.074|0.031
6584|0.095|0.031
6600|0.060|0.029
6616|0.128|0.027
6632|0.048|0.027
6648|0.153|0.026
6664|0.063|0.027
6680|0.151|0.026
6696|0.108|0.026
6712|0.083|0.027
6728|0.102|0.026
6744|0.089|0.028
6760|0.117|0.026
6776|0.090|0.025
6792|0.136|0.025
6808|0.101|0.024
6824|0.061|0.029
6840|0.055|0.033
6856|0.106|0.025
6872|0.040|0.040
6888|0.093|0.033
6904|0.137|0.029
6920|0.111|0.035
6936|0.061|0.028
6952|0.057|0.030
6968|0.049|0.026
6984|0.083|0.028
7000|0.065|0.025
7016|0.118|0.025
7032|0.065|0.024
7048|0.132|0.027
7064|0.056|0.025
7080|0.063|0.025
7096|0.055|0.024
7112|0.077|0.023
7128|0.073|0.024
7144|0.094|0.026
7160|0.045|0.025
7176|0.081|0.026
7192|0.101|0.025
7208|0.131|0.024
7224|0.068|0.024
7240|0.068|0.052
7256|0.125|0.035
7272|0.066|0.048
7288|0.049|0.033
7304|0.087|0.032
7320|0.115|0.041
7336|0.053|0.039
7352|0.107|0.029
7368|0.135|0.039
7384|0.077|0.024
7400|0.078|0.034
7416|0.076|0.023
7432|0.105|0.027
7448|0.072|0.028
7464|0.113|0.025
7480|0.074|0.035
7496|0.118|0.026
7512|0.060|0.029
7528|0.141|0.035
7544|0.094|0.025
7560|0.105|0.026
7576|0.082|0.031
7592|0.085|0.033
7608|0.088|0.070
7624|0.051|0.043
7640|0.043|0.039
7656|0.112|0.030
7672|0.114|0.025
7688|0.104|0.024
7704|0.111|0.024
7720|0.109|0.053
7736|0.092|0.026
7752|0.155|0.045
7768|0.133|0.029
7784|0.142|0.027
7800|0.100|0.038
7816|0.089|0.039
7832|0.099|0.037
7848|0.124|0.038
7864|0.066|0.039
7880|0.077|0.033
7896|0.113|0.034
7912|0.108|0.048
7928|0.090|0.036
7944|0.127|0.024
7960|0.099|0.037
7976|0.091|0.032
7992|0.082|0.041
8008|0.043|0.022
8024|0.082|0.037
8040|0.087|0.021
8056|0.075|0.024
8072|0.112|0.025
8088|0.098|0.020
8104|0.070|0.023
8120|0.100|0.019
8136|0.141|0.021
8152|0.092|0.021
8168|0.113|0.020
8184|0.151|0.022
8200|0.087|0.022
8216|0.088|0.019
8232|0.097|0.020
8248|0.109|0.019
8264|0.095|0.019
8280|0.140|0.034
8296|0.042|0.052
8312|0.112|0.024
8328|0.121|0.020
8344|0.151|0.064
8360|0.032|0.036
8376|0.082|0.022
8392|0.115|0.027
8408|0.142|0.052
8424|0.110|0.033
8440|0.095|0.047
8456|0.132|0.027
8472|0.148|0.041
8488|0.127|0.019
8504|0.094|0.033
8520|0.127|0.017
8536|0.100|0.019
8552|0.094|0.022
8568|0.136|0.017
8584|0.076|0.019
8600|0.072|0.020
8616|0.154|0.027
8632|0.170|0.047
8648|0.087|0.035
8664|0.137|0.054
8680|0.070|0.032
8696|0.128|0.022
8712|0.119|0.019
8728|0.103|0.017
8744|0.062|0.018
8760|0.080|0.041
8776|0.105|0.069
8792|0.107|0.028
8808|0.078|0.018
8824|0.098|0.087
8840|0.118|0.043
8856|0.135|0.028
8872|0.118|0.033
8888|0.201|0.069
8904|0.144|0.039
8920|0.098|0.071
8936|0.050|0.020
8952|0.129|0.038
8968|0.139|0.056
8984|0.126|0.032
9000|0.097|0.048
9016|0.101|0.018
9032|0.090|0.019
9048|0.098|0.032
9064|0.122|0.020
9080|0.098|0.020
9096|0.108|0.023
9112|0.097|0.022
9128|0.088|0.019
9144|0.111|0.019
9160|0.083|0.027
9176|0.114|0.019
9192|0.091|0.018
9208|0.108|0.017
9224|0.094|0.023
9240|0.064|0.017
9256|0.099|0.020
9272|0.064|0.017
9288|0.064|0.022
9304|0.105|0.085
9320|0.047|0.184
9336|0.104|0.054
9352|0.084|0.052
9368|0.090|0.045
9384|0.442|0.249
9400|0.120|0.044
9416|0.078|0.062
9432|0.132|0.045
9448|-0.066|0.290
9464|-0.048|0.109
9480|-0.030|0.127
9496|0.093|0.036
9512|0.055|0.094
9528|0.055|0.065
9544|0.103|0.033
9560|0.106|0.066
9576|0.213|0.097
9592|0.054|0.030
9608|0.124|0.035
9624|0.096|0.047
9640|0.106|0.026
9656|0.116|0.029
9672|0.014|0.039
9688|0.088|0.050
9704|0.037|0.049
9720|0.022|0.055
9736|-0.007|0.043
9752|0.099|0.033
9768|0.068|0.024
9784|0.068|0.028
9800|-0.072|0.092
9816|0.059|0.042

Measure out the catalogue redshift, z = 0.035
